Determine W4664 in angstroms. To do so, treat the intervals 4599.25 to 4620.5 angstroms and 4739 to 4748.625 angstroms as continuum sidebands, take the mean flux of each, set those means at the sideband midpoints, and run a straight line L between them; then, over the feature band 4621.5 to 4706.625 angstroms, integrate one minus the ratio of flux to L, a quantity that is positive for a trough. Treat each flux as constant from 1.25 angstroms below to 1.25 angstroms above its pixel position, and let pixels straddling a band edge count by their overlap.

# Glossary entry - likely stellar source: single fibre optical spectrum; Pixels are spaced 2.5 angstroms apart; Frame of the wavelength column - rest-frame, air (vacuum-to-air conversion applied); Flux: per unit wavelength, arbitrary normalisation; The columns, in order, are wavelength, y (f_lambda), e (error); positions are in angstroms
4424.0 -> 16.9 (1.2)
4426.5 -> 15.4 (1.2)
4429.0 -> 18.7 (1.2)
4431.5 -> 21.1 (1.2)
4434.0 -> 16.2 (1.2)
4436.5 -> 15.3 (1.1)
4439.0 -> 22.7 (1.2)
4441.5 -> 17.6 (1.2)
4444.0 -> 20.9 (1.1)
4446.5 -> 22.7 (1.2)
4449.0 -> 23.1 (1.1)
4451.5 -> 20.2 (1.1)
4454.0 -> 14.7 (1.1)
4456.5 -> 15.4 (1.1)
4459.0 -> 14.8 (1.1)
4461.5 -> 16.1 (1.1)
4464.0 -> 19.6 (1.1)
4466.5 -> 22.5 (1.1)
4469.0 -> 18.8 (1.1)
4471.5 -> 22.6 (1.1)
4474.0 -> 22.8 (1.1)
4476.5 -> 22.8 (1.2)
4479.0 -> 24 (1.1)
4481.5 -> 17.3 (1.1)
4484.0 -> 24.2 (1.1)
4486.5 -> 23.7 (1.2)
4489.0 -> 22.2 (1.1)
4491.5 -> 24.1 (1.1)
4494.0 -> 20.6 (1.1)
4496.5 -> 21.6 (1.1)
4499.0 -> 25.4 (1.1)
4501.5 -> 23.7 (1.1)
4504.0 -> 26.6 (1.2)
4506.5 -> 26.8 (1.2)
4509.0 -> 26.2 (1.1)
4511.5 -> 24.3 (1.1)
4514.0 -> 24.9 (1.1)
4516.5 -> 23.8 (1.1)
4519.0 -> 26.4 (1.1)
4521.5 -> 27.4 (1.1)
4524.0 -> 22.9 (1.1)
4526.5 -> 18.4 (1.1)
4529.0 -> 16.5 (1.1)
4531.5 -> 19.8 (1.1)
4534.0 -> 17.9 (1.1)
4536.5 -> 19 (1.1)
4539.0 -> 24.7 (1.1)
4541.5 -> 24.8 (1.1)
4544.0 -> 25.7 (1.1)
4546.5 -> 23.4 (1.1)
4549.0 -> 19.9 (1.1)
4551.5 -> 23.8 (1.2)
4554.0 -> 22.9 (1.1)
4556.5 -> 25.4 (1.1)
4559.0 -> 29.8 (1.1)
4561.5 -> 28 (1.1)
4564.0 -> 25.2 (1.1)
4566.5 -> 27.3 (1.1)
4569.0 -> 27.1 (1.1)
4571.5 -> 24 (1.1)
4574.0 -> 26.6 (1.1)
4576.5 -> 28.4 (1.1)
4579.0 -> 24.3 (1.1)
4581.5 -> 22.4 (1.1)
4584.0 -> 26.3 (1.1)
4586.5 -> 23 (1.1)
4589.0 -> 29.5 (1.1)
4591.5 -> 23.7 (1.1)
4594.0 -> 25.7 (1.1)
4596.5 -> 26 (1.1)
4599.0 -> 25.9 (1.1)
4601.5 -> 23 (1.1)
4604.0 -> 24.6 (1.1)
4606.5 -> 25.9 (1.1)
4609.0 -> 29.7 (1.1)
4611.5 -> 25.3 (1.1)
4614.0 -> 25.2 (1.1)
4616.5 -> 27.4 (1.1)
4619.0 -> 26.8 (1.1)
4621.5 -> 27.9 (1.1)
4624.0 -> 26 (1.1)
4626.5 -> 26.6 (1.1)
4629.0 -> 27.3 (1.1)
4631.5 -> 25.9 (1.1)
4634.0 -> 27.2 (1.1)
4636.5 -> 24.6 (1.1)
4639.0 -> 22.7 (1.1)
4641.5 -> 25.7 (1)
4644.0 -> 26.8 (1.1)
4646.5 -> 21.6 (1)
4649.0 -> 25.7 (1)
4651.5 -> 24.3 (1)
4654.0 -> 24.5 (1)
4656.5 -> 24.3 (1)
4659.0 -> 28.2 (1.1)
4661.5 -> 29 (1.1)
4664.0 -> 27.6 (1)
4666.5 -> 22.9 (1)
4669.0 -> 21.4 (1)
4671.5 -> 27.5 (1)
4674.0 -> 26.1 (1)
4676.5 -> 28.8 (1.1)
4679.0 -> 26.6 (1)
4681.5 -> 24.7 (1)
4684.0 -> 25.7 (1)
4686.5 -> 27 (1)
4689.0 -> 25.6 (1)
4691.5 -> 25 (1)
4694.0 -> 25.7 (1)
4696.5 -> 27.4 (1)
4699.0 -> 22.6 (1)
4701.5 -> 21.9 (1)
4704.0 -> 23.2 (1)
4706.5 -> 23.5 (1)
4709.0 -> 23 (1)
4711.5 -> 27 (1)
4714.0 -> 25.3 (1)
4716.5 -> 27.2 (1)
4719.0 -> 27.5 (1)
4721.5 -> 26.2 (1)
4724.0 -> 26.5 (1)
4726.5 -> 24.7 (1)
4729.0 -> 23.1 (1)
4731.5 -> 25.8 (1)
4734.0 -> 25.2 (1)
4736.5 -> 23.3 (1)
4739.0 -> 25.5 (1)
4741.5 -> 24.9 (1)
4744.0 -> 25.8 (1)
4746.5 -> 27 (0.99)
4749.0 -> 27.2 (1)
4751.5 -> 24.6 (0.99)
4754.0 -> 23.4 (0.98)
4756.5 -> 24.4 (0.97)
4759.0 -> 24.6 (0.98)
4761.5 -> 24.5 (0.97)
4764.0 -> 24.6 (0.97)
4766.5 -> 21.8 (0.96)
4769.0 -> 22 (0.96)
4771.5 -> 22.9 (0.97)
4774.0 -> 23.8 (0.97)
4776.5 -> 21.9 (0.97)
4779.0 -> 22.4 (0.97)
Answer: 1.7 angstroms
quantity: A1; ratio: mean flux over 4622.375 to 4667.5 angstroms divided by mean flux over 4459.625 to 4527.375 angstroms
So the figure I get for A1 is 1.12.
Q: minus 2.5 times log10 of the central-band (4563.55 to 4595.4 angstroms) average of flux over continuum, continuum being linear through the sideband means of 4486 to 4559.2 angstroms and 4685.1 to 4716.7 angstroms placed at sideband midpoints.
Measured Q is -0.08 mag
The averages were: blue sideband 23.3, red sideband 24.9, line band 25.7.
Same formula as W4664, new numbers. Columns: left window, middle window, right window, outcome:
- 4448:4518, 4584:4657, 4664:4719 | -4.6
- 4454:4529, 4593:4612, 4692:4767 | -1.9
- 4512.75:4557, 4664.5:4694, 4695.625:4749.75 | -1.3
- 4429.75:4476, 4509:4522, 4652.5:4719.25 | -2.7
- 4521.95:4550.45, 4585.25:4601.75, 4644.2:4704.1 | -1.7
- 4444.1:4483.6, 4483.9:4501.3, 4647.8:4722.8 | -2.0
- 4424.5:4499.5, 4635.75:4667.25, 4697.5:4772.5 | -2.7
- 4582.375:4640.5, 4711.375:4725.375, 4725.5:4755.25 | -0.8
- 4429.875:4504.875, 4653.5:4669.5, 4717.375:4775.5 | -1.4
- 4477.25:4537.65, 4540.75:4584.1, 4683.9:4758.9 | -3.4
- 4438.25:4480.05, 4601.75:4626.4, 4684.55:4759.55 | -3.6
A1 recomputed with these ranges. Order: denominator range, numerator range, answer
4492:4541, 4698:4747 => 1.08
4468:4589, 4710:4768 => 1.06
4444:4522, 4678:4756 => 1.14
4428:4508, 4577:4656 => 1.22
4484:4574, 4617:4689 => 1.08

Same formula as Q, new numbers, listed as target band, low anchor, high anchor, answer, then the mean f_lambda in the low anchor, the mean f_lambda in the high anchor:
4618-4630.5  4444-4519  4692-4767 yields -0.14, 22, 24.9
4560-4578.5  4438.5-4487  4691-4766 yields -0.20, 20.2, 25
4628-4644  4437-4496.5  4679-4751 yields -0.08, 20.5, 25.3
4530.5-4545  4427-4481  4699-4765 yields -0.04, 19.6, 25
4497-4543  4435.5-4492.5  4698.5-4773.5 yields -0.10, 20.4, 24.7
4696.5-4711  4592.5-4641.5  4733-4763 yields 0.08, 26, 25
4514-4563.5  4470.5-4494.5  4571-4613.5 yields 0.04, 22.5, 25.6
